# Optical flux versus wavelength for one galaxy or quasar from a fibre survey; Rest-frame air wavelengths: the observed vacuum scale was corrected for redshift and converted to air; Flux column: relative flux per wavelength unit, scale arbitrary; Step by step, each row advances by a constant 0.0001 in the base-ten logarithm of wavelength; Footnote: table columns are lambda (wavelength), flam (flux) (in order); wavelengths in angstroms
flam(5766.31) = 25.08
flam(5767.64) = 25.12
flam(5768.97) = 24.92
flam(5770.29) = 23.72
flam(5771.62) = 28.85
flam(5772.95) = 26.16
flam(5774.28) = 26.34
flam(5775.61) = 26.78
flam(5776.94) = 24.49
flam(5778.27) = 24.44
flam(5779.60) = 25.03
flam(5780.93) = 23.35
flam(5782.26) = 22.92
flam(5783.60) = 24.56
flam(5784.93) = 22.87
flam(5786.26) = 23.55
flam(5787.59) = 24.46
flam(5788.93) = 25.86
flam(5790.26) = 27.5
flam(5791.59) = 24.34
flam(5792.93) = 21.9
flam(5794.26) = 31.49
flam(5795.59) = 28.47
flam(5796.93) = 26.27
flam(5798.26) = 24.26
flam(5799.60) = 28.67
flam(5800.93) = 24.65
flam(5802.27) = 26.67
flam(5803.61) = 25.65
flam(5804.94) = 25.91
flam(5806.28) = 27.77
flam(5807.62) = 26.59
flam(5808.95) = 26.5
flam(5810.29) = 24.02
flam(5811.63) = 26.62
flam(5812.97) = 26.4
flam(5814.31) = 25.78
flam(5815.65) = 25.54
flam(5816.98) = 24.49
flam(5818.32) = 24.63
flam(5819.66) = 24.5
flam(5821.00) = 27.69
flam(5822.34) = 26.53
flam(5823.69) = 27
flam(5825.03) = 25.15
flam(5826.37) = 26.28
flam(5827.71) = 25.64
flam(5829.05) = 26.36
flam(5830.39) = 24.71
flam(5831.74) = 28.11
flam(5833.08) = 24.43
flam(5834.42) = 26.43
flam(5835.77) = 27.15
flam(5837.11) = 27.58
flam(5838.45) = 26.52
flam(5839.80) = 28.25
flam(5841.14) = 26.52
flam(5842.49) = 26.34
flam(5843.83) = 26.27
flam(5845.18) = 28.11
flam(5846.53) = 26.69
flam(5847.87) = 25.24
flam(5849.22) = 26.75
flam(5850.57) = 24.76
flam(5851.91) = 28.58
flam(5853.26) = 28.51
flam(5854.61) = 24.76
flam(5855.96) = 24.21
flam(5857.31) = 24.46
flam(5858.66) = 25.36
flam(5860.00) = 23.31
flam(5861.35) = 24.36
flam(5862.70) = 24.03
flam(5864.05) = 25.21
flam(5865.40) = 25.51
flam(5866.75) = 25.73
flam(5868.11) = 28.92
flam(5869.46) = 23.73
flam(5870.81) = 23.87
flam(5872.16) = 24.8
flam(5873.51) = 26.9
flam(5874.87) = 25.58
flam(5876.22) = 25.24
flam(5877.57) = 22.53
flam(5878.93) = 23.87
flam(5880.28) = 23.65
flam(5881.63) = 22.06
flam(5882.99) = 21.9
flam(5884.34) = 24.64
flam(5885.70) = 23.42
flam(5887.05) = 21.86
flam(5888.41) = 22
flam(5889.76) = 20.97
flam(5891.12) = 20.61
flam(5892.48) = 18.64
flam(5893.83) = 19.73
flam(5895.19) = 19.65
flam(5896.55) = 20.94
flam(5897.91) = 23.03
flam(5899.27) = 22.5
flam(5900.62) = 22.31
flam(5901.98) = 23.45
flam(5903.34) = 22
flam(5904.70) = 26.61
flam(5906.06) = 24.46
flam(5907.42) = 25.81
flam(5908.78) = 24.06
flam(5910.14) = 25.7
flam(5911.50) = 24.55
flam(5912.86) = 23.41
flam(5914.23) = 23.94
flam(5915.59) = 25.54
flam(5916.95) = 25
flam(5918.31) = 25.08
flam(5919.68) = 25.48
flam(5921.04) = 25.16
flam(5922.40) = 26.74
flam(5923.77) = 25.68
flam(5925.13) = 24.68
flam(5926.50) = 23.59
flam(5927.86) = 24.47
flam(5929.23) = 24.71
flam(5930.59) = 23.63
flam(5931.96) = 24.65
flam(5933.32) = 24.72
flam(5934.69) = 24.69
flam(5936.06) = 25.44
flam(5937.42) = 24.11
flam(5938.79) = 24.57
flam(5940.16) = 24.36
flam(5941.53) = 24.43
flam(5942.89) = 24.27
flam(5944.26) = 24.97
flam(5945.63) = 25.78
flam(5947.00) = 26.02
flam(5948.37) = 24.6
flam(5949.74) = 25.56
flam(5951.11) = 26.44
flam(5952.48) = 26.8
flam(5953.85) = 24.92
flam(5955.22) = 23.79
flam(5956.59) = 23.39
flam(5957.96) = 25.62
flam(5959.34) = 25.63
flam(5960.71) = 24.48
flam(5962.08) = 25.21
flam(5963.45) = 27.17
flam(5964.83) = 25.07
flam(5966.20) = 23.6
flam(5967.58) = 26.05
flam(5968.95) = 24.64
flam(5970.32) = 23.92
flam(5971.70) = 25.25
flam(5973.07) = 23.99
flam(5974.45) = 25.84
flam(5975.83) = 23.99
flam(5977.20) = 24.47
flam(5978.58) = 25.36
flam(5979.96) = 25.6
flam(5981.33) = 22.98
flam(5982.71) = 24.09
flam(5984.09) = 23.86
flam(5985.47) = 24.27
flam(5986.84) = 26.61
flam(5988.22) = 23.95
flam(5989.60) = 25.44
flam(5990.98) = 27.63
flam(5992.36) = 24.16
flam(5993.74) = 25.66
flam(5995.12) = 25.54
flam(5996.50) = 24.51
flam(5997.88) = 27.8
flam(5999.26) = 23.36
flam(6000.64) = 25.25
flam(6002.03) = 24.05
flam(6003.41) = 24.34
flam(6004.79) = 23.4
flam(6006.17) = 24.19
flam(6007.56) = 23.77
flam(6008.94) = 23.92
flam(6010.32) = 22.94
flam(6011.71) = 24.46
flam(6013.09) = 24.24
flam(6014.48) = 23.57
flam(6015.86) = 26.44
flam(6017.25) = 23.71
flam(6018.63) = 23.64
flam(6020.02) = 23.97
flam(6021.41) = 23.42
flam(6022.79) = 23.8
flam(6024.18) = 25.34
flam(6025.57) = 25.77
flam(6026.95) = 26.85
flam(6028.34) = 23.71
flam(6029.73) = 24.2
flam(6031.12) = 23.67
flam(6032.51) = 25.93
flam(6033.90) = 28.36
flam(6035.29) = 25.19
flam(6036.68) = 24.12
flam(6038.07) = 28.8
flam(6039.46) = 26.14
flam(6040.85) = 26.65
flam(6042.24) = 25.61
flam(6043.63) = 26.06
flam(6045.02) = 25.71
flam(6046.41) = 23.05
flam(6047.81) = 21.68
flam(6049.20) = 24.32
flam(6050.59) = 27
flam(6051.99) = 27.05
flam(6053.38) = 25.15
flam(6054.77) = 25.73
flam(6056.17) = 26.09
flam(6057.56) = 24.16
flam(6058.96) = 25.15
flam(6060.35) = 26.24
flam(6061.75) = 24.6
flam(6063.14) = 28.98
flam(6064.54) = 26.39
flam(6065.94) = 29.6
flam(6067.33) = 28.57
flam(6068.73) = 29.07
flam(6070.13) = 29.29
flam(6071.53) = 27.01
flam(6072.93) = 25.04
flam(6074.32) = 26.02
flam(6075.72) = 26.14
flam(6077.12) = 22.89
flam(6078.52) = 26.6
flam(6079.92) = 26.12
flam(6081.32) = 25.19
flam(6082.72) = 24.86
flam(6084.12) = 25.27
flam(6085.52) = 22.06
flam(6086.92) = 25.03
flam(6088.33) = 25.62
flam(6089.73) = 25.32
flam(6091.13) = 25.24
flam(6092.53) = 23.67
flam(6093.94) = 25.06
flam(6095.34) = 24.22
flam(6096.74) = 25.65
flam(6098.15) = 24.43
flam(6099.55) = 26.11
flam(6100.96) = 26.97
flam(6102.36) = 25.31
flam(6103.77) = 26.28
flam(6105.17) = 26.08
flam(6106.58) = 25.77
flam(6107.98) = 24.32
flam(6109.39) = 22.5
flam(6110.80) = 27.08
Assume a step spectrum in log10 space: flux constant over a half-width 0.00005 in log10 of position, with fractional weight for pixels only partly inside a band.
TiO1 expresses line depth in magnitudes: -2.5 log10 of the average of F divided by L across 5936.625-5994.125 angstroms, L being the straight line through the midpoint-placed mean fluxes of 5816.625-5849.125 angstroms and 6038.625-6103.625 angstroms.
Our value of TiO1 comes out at 0.04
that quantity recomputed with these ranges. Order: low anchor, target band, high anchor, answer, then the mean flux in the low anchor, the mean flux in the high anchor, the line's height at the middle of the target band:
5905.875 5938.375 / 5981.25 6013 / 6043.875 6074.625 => 0.040 mag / 24.8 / 26.2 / 25.6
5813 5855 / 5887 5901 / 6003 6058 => 0.224 mag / 26.3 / 24.9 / 25.9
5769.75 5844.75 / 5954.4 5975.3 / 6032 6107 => 0.040 mag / 25.9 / 25.8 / 25.8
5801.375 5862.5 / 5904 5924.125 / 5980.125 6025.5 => 0.008 mag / 26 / 24.5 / 25.3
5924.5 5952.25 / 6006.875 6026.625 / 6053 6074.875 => 0.075 mag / 24.8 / 26.7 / 26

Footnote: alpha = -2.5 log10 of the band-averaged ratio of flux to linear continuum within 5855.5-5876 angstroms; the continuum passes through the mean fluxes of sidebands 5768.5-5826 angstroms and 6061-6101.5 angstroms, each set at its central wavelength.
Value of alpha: 0.027 mag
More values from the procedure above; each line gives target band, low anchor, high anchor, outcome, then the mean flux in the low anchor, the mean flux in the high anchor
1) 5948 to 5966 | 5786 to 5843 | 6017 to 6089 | 0.02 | 26.1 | 25.6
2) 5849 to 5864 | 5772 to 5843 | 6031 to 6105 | 0.02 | 25.9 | 25.8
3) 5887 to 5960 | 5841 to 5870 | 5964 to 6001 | 0.05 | 25.8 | 24.9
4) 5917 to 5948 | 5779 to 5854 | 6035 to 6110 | 0.04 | 26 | 25.7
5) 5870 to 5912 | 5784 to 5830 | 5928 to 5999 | 0.10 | 25.9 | 25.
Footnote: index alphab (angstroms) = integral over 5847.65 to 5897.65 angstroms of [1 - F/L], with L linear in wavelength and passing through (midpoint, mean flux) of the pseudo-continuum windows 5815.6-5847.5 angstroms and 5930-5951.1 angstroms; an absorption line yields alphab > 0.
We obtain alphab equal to 3.6 angstroms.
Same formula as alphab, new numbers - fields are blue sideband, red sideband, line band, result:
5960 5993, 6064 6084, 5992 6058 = 2.08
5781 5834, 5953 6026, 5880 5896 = 2.37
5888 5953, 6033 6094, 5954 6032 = 0.89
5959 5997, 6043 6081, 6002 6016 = 0.74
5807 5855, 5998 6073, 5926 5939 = 0.68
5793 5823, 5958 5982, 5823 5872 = -0.06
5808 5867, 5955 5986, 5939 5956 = -0.14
